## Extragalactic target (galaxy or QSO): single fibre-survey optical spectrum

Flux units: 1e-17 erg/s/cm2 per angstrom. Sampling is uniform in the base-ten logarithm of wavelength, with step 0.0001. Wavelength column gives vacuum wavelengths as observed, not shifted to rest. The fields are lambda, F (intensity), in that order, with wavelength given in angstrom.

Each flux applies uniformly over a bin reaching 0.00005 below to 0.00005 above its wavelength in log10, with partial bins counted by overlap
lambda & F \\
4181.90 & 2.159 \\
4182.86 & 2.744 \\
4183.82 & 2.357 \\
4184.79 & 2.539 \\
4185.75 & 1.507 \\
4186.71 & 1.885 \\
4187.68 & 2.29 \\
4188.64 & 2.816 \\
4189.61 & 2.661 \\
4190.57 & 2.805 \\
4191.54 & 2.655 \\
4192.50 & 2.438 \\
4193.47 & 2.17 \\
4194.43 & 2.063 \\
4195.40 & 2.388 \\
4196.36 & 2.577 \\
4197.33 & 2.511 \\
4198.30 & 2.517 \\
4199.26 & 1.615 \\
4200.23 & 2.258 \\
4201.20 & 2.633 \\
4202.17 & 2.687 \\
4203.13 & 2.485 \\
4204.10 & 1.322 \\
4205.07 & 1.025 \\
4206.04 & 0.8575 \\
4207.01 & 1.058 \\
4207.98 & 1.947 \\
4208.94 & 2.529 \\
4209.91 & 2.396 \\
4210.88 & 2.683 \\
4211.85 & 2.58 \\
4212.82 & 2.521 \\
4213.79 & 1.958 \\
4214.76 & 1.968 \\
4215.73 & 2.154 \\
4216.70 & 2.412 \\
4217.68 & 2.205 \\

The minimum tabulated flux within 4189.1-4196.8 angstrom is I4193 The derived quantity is 2.063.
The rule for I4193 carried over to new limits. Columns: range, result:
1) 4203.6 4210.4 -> 0.8575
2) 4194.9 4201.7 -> 1.615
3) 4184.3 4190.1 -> 1.507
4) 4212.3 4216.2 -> 1.958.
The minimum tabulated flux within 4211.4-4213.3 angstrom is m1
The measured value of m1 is 2.521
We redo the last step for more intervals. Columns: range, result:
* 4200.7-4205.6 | 1.025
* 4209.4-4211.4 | 2.396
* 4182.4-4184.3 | 2.357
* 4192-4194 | 2.17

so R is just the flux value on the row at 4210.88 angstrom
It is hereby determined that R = 2.683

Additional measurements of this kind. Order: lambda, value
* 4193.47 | 2.17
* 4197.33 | 2.511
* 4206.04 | 0.8575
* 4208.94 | 2.529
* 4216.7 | 2.412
